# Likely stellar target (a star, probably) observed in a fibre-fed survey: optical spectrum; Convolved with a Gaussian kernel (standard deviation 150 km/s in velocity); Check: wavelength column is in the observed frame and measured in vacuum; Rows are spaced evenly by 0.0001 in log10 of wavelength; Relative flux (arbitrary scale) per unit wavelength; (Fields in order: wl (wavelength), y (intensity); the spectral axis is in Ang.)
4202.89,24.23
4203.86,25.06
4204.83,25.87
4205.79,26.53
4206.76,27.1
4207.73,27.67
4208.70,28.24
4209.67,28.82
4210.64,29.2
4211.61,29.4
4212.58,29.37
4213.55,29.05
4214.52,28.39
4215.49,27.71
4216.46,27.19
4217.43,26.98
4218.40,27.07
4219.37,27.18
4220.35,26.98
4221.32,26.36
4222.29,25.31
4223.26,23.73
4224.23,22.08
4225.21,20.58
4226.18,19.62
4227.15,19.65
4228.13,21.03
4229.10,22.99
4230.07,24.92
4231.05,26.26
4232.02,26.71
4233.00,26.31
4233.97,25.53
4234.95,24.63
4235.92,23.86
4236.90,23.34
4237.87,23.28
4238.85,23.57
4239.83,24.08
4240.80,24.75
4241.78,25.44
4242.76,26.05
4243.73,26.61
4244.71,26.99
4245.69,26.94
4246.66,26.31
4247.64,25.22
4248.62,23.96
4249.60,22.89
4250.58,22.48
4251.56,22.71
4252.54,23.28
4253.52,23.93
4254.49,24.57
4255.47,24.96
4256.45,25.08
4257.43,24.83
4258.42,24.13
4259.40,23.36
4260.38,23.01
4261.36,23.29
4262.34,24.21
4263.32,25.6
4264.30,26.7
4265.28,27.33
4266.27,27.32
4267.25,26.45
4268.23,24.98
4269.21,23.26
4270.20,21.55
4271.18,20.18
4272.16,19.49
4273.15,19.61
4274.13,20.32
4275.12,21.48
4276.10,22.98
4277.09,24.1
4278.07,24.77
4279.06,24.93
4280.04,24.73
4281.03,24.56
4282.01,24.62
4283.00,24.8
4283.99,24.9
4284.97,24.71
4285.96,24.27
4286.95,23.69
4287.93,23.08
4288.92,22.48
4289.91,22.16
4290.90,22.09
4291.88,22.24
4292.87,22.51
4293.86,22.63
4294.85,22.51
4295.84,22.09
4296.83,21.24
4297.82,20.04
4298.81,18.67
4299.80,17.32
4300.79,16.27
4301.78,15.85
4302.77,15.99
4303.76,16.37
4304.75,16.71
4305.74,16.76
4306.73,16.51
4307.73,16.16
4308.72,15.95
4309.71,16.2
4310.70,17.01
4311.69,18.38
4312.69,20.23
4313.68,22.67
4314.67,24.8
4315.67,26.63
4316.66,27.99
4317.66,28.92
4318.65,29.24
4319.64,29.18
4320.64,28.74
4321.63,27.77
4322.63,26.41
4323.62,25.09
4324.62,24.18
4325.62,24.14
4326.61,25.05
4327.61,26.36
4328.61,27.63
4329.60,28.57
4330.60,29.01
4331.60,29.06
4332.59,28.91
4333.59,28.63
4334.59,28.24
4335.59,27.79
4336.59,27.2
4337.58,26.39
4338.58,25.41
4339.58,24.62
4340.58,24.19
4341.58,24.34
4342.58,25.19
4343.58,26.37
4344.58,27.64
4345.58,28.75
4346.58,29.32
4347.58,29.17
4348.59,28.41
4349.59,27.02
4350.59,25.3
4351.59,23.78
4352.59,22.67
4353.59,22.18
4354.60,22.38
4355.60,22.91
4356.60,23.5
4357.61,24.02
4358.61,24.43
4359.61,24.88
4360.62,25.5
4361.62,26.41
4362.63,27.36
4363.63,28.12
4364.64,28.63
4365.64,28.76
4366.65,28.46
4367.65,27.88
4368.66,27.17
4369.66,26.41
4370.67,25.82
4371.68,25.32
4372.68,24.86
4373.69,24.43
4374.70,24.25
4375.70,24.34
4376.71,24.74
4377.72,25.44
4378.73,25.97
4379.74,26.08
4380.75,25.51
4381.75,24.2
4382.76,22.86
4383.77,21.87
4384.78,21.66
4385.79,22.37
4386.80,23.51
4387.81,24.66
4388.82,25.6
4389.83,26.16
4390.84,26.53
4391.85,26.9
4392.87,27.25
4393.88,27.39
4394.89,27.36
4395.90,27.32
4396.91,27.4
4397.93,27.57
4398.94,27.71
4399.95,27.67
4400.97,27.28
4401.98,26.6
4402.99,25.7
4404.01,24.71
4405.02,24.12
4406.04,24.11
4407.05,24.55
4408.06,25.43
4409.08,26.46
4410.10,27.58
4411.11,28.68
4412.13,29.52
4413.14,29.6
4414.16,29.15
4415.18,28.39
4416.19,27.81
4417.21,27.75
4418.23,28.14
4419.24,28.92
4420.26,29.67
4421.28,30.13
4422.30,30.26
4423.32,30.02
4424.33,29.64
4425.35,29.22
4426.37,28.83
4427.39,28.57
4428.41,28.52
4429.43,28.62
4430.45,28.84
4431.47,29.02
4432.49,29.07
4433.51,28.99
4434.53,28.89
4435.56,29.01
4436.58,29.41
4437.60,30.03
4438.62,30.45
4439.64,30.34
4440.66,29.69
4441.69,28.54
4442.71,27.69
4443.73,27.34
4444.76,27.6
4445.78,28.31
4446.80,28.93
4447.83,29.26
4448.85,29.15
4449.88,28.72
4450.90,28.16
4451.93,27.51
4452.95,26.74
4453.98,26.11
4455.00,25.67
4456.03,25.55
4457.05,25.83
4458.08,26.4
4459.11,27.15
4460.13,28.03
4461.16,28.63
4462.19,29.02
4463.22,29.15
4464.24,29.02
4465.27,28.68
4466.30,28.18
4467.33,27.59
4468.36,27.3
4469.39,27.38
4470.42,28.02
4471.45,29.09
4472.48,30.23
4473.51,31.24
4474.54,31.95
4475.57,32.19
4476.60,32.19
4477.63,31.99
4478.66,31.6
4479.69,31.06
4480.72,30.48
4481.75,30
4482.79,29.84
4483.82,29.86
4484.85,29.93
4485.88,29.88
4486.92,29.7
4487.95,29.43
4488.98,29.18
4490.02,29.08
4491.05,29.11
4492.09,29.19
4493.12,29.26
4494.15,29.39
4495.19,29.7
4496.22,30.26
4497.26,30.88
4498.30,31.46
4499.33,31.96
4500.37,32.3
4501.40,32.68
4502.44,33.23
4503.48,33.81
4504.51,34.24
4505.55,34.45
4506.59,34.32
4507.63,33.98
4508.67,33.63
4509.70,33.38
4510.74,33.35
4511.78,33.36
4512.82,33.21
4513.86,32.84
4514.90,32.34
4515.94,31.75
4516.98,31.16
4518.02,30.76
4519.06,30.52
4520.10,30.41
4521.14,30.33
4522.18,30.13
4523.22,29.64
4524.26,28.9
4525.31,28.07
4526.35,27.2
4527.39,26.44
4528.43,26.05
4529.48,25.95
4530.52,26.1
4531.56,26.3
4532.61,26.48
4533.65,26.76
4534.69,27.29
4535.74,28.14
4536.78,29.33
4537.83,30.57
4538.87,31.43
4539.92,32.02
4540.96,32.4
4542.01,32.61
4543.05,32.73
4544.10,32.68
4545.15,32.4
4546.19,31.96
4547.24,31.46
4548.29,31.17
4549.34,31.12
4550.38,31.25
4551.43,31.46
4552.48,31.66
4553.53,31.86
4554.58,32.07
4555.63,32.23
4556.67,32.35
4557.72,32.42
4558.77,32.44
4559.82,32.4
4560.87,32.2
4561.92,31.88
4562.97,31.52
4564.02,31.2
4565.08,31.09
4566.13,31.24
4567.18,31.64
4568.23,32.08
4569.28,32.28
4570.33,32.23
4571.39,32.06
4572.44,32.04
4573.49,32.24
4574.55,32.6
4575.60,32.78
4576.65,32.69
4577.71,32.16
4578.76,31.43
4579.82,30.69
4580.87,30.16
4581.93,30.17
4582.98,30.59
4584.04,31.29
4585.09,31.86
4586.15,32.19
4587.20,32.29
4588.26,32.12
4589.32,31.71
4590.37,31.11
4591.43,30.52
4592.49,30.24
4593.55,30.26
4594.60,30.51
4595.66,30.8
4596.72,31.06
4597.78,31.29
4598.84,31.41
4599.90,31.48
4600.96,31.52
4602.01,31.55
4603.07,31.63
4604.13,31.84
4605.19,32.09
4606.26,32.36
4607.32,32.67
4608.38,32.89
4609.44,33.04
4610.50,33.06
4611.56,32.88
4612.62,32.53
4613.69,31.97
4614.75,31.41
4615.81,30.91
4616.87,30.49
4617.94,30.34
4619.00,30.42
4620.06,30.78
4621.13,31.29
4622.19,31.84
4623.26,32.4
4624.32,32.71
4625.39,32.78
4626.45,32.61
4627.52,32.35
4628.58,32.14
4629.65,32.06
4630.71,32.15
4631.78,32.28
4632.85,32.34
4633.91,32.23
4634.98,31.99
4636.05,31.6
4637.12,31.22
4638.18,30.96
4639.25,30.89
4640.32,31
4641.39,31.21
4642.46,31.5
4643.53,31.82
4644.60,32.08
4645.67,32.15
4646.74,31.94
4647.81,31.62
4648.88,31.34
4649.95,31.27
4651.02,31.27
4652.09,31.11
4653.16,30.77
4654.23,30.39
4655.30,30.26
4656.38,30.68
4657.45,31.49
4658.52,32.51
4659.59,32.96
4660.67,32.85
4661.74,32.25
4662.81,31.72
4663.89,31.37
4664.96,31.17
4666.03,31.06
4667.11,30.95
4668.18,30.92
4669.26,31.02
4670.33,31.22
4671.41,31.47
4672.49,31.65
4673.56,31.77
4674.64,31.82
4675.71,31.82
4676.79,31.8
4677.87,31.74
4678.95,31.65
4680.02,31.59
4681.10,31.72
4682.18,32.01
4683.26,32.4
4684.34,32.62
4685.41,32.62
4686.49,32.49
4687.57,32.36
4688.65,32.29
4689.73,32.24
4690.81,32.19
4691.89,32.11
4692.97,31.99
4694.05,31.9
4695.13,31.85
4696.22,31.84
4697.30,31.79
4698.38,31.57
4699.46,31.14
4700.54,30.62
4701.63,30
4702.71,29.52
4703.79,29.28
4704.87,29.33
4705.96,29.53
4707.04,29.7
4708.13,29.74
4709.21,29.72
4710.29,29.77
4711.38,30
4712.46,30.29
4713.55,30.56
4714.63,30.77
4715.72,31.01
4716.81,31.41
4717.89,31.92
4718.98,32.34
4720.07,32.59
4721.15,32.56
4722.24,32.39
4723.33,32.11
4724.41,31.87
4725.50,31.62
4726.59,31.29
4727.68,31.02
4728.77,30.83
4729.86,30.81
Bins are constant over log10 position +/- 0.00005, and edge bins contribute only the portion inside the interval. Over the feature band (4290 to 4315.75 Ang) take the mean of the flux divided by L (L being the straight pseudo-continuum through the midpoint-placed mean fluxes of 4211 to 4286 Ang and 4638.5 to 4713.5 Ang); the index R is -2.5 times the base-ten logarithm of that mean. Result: 0.299 mag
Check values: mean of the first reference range 24.6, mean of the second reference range 31.3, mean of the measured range 19.3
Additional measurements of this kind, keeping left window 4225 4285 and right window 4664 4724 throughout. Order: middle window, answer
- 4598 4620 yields -0.066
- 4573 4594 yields -0.069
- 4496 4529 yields -0.114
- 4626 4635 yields -0.068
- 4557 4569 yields -0.095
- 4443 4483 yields -0.047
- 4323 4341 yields -0.057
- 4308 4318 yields 0.158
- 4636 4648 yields -0.035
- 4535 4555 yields -0.092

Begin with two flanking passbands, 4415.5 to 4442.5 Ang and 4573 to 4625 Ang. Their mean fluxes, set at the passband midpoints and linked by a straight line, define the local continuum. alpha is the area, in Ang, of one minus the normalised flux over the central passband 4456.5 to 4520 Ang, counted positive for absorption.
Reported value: -1.2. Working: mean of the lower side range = 29.2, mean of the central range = 30.6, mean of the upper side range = 31.6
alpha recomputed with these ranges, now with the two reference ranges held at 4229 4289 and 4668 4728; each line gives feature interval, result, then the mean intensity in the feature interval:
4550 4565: -1.4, 31.9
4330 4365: -0.7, 26.2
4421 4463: -1.9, 28.5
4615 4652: -1.6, 31.6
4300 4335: 2.8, 23.3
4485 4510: -2.9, 31.4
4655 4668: -0.4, 31.6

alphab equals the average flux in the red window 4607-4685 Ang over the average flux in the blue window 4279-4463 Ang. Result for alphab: 1.23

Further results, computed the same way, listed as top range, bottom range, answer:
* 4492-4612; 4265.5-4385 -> 1.30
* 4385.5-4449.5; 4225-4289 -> 1.16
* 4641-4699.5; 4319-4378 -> 1.21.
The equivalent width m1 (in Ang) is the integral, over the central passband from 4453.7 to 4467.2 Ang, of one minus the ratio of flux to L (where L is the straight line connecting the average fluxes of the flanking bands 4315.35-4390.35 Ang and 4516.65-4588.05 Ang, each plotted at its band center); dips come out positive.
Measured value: 0.5 Ang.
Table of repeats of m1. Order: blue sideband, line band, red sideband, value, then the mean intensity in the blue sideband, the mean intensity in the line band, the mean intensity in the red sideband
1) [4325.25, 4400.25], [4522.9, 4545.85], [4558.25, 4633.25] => 0.9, 26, 29.1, 31.7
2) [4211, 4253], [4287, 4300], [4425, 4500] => 2.2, 25.1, 21.6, 29.1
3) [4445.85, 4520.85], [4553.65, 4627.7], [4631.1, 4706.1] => -1.9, 30.2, 31.7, 31.5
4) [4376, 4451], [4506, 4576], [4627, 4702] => -3.5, 27.4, 31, 31.7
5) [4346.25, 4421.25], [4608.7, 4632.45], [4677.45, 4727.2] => -1.5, 26.1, 31.9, 31.3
